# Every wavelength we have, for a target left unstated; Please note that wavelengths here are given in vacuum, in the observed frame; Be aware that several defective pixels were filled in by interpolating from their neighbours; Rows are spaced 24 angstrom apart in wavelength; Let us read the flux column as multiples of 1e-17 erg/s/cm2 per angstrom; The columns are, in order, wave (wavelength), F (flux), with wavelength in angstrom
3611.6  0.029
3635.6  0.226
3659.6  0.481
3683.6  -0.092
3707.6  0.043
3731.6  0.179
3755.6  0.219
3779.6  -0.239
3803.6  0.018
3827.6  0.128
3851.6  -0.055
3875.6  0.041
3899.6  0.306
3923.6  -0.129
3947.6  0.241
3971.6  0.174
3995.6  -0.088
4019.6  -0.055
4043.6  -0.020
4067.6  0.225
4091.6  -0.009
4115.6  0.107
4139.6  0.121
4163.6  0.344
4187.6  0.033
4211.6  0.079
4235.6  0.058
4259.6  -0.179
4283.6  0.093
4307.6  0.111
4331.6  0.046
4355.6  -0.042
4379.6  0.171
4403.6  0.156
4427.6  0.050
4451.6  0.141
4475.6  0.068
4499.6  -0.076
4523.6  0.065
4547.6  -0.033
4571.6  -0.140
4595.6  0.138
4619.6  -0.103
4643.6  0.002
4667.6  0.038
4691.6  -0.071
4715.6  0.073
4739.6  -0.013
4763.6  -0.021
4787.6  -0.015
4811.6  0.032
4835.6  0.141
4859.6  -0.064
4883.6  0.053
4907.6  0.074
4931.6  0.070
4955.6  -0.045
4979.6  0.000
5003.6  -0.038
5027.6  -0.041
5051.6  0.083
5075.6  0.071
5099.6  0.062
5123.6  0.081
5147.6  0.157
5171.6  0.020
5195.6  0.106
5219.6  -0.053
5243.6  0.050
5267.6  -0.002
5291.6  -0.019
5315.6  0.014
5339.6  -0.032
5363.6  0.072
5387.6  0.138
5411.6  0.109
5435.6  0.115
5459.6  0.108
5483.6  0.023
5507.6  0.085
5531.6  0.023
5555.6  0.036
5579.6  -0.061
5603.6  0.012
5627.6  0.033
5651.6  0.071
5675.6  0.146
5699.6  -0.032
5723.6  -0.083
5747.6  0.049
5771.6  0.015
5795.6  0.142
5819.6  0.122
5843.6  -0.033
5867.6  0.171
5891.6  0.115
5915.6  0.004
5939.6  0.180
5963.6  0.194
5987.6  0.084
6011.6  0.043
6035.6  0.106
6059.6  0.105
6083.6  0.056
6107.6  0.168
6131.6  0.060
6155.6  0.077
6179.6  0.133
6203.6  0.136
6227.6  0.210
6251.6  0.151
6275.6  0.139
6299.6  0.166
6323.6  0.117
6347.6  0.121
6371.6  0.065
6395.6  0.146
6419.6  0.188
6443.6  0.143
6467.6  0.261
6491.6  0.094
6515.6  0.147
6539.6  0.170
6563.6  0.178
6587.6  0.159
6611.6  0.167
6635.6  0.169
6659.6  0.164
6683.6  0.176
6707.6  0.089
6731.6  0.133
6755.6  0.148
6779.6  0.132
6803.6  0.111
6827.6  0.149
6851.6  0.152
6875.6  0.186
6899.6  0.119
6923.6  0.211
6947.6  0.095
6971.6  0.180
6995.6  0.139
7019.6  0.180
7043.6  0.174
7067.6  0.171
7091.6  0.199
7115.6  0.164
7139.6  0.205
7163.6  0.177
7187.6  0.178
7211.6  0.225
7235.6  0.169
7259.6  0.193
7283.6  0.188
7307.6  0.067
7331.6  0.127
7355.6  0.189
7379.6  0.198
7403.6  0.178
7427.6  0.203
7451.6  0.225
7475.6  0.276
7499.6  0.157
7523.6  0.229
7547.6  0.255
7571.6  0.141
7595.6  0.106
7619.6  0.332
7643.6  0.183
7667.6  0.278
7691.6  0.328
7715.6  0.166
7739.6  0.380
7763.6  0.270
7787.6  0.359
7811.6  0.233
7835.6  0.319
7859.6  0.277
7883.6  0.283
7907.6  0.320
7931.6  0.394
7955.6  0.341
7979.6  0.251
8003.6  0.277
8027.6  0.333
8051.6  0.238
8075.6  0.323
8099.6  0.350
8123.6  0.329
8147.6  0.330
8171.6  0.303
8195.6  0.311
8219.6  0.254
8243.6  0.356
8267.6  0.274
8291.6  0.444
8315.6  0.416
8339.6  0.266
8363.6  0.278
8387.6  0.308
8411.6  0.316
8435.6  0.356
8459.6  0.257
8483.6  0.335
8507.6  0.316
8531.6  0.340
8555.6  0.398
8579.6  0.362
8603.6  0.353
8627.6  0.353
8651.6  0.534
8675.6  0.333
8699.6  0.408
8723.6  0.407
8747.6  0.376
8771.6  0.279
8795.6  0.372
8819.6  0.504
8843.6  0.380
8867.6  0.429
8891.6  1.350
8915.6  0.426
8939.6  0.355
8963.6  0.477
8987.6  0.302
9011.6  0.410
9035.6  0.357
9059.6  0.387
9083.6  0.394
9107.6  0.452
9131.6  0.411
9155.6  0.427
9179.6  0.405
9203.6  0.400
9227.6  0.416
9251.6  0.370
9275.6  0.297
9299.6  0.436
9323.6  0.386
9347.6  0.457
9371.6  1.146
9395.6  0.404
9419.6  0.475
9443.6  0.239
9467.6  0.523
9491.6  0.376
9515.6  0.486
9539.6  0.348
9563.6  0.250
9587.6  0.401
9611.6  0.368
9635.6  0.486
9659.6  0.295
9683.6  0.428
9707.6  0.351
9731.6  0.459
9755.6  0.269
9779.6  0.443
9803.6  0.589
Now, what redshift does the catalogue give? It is 0.907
